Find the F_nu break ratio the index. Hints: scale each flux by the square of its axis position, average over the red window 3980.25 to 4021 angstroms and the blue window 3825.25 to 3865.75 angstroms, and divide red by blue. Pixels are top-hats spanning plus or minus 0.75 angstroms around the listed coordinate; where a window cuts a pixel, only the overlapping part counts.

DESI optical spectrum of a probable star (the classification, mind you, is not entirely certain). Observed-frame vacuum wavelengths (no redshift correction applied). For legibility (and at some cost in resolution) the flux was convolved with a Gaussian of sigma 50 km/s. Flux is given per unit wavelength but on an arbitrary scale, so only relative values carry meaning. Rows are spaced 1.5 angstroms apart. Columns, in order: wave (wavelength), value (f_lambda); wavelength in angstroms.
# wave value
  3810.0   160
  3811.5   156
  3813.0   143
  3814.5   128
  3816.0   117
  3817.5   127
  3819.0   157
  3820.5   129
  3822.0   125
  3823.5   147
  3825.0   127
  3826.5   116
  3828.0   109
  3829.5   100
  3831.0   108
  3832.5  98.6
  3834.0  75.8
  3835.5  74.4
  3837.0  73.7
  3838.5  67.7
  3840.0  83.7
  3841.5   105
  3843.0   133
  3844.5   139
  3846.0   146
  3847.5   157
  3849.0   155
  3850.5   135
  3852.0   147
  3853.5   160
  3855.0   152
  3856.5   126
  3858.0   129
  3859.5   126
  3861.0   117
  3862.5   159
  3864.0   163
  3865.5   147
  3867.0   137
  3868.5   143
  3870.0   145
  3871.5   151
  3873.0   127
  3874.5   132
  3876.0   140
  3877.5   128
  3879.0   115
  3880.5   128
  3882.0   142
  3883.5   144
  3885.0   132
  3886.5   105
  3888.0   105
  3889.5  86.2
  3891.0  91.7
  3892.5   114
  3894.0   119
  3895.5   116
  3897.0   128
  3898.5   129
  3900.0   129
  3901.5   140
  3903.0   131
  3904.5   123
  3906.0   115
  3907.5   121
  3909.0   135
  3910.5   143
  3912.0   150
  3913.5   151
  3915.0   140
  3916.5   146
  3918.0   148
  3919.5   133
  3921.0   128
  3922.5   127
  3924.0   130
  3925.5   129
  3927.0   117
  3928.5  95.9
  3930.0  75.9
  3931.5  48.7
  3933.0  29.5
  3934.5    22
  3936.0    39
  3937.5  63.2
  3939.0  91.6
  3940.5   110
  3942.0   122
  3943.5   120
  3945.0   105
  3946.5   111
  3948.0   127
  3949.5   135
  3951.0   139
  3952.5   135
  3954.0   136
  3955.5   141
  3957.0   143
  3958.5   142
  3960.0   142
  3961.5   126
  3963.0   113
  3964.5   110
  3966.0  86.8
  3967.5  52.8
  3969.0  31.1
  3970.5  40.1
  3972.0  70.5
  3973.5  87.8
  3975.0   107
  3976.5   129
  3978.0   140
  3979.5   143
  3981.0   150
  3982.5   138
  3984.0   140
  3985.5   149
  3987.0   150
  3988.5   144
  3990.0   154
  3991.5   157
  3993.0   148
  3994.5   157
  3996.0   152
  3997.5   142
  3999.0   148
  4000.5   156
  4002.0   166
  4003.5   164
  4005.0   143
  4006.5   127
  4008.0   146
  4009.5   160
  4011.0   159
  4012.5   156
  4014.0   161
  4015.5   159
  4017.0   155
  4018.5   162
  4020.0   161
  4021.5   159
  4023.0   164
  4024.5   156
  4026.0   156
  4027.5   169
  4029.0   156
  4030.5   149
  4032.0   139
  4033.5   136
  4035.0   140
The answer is 1.3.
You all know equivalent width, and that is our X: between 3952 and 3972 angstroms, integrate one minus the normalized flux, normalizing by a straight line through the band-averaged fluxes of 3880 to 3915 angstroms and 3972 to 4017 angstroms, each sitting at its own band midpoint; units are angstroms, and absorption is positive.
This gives 4.7 angstroms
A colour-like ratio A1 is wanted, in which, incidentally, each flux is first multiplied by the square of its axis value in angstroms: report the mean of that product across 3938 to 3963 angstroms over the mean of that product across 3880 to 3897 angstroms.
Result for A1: 1.11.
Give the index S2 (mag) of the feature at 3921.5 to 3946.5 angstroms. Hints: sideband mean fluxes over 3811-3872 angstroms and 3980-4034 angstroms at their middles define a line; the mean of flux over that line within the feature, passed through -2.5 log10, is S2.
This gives 0.49 mag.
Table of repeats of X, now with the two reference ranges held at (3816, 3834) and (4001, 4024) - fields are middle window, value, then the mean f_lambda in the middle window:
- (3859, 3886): -1.7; 137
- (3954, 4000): 7.6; 125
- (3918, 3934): 4.2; 102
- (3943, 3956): 1.5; 128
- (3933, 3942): 4.8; 66.9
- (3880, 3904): 2.1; 121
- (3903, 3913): 0.3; 132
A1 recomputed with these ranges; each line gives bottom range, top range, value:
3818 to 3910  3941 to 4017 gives 1.11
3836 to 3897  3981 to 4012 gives 1.25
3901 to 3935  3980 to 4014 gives 1.34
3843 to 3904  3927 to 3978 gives 0.77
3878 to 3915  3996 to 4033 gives 1.31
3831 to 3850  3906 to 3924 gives 1.30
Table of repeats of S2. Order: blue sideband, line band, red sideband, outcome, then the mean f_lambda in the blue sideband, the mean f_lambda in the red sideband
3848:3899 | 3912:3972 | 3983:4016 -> 0.31 mag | 132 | 152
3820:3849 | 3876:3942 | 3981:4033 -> 0.13 mag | 112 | 153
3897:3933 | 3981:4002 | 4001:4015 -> -0.01 mag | 124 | 154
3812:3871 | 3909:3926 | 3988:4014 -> 0.00 mag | 127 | 152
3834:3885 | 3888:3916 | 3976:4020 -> 0.09 mag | 130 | 150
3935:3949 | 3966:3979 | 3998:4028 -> 0.43 mag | 98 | 156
